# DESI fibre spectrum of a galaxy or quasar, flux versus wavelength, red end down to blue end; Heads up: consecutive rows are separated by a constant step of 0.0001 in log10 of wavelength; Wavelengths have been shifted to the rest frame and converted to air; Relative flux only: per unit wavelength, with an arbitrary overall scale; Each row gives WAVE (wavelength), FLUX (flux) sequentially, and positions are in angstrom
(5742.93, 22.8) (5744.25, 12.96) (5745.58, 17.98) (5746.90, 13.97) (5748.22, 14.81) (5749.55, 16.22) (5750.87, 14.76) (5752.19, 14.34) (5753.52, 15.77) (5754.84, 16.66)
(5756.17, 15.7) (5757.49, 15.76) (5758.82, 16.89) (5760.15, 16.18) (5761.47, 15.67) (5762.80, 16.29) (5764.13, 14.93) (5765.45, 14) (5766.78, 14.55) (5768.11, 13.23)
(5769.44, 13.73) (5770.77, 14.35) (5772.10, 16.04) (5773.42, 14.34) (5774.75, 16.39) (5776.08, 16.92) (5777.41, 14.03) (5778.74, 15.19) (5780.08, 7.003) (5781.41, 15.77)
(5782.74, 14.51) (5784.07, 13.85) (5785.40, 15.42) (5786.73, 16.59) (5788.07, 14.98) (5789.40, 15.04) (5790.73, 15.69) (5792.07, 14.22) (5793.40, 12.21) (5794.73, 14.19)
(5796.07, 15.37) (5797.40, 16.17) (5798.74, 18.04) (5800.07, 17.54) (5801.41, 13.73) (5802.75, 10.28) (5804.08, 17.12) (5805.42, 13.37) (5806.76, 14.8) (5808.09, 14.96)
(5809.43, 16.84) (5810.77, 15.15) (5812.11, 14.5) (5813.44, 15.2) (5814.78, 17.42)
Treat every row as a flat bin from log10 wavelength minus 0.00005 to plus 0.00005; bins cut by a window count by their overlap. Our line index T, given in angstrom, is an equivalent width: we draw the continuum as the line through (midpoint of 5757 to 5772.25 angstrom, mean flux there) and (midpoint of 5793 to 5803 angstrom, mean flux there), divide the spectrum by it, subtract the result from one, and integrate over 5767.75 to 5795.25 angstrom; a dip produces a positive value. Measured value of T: 0.98 angstrom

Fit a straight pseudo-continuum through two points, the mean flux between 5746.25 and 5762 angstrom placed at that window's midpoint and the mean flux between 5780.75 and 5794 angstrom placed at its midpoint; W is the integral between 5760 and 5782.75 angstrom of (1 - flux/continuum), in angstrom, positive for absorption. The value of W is 0.9 angstrom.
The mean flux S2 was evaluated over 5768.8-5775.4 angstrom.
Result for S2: 15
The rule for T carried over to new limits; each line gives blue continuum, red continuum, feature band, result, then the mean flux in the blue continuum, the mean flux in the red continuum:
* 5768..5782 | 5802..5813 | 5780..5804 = -0.4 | 14.3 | 14.6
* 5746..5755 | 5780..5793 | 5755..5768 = -0.4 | 15.2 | 14.6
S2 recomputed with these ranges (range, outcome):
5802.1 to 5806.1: 13.6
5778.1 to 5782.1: 12.6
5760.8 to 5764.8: 15.7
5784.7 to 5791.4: 15.5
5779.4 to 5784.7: 12.8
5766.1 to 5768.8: 13.9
